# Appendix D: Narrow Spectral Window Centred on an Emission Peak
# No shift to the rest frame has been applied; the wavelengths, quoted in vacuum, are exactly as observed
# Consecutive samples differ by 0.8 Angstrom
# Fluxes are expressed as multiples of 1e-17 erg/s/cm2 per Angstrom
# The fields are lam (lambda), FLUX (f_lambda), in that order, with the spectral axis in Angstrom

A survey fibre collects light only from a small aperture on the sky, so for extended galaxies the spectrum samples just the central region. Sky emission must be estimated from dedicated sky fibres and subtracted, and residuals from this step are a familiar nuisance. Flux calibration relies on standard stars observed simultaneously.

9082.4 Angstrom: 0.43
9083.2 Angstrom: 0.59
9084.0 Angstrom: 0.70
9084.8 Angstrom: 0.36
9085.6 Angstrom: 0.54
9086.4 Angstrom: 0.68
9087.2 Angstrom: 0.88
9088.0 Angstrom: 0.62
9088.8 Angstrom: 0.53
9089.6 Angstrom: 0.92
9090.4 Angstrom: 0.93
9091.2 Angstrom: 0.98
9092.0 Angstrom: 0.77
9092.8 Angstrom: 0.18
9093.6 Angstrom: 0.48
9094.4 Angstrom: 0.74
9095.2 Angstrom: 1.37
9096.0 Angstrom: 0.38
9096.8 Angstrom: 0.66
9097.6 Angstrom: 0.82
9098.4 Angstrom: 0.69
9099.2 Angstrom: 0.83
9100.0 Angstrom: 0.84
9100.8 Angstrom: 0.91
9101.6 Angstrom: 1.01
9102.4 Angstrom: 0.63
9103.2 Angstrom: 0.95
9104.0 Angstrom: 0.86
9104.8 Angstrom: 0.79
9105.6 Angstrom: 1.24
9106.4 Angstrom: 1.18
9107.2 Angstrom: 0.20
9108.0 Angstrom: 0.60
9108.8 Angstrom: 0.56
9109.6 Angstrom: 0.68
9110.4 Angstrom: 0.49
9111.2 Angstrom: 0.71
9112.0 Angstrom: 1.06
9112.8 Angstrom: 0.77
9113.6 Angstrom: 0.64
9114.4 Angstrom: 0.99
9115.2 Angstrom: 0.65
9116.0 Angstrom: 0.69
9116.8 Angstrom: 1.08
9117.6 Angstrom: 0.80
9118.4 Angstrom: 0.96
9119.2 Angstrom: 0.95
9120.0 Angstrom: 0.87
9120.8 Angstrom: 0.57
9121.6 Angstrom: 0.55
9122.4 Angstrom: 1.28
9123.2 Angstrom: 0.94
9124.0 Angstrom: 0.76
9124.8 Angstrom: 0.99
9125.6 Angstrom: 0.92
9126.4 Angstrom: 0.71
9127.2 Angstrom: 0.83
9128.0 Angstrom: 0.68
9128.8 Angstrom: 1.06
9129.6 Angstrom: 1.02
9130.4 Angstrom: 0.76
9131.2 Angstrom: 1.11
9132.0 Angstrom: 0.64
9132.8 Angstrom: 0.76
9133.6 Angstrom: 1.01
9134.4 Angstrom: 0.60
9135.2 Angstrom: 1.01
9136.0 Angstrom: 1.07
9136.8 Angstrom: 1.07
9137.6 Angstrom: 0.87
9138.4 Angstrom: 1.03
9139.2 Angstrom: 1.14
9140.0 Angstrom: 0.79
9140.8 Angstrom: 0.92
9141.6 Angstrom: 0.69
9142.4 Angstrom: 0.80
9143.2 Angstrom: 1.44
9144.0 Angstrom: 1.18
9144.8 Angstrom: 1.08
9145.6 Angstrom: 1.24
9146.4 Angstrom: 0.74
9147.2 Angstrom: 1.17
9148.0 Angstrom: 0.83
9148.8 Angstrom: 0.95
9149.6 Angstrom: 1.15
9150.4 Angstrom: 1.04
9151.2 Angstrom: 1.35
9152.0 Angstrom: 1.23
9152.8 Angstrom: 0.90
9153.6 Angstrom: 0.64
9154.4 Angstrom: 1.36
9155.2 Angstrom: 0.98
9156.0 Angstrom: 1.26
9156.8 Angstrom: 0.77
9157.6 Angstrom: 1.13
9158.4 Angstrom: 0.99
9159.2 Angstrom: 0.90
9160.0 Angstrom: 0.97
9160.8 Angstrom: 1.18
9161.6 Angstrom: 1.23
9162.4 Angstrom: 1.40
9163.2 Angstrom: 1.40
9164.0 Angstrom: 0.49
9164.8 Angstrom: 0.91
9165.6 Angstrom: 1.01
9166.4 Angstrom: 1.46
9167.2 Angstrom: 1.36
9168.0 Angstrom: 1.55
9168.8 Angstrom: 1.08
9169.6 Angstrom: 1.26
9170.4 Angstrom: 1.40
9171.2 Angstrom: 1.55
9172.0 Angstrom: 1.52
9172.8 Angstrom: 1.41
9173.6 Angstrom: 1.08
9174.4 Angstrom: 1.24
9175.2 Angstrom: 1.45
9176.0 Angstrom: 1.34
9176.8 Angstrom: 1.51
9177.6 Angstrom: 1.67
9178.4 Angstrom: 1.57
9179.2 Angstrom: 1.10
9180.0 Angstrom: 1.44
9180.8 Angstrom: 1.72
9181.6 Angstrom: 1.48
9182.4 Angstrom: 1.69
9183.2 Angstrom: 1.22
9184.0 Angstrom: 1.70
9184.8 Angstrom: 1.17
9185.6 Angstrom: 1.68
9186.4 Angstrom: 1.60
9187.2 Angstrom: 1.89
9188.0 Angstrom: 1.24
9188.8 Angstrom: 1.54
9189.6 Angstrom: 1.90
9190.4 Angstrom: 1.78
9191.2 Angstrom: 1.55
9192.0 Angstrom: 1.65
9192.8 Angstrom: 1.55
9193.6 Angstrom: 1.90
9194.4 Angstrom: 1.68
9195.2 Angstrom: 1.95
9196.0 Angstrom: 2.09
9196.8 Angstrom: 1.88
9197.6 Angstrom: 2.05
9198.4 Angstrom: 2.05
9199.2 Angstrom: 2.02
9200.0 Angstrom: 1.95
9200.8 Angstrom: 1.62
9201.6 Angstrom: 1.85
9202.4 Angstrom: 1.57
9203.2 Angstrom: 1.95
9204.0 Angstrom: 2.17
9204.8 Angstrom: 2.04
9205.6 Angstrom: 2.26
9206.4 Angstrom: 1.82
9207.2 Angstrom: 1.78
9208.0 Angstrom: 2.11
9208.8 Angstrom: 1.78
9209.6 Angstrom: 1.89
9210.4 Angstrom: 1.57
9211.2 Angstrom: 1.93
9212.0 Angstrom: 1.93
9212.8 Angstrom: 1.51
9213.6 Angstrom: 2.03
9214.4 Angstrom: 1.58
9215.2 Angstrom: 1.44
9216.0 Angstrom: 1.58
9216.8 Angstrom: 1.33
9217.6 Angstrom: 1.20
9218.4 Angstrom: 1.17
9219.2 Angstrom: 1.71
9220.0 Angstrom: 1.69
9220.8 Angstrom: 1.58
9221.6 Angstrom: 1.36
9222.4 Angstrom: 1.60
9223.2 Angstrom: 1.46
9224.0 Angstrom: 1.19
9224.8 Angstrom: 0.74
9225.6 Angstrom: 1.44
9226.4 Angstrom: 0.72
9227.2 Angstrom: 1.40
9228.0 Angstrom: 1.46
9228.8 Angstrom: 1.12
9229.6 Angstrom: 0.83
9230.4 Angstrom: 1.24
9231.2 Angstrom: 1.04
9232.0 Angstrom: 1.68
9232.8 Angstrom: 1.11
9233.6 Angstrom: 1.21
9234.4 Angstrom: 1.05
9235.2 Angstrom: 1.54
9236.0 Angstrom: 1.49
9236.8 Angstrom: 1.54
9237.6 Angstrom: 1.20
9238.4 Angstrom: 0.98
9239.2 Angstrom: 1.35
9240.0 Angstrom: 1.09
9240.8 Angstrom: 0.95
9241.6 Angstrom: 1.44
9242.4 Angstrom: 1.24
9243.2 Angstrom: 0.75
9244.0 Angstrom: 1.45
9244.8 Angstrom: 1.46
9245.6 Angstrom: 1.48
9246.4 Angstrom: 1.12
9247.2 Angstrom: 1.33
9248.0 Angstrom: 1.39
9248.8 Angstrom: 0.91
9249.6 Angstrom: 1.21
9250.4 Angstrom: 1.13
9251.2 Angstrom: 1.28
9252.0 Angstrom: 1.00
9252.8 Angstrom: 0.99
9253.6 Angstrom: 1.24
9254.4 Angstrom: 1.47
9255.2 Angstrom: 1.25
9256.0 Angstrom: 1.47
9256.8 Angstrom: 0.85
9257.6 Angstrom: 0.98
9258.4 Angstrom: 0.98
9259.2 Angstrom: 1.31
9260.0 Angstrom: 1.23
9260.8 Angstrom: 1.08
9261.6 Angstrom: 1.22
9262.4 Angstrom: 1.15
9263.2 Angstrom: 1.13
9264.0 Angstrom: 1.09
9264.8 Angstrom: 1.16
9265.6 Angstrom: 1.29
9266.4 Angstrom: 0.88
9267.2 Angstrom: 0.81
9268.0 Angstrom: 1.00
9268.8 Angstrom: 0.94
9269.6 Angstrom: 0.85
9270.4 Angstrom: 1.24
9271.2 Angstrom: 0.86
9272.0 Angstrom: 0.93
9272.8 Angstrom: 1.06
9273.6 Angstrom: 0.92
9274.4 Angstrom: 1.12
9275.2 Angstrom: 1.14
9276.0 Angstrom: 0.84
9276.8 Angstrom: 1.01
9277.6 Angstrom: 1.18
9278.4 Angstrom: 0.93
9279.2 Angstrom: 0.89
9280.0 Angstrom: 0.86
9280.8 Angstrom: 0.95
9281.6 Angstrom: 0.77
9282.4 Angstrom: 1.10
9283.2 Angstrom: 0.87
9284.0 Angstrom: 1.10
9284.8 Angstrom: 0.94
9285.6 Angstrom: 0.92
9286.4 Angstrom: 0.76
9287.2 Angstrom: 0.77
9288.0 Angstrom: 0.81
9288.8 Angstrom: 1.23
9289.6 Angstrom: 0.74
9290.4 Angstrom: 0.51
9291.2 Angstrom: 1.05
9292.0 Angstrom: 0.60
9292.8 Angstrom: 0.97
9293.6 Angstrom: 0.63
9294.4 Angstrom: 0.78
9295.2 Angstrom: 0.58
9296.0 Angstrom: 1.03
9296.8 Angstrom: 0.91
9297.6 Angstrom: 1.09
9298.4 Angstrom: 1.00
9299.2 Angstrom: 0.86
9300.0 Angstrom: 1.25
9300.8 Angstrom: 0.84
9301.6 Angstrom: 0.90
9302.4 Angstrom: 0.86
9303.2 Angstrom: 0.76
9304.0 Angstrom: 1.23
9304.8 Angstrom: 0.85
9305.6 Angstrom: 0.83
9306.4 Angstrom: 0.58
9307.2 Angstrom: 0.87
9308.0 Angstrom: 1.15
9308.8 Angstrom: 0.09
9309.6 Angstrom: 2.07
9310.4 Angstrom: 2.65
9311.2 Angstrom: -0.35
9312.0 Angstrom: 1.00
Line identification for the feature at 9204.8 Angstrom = H-beta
